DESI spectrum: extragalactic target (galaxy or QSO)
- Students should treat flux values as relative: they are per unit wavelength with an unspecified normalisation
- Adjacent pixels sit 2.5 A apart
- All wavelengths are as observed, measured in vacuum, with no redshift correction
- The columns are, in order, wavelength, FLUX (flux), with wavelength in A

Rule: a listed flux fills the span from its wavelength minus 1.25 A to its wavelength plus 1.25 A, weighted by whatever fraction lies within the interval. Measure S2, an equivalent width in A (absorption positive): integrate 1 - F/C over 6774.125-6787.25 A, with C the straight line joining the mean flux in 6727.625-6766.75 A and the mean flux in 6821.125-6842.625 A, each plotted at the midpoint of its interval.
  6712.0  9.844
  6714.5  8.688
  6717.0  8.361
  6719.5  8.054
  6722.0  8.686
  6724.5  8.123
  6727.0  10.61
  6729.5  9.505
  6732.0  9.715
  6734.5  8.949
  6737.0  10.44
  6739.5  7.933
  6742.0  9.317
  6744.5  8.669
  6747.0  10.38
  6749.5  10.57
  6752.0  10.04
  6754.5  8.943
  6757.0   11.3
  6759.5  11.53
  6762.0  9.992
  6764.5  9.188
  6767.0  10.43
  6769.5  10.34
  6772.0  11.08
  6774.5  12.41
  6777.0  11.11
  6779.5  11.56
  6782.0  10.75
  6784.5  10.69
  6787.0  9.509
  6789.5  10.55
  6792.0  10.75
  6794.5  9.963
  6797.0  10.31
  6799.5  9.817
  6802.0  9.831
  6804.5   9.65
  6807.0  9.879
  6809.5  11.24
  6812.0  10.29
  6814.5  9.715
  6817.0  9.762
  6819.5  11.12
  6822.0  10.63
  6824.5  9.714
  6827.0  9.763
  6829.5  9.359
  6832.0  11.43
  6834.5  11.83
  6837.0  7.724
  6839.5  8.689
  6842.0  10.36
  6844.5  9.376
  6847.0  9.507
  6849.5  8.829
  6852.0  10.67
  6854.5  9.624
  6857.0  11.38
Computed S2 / -1.6 A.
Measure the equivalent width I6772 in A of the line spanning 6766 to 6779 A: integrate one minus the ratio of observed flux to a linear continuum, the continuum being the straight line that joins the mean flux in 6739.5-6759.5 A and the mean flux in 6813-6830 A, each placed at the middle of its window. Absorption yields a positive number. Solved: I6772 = -1.6 A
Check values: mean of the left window 9.87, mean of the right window 10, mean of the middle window 11.1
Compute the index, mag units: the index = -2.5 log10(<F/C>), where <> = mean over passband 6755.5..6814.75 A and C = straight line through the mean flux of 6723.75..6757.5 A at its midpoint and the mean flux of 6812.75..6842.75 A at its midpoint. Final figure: -0.07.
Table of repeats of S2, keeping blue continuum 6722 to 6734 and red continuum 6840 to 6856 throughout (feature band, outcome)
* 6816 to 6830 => -0.68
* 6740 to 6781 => -3.99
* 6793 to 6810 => -0.86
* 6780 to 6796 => -1.49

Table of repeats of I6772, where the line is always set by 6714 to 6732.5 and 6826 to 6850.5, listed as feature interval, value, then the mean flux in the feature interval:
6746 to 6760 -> -1.9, 10.4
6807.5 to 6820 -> -1.1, 10.4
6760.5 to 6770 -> -0.8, 10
